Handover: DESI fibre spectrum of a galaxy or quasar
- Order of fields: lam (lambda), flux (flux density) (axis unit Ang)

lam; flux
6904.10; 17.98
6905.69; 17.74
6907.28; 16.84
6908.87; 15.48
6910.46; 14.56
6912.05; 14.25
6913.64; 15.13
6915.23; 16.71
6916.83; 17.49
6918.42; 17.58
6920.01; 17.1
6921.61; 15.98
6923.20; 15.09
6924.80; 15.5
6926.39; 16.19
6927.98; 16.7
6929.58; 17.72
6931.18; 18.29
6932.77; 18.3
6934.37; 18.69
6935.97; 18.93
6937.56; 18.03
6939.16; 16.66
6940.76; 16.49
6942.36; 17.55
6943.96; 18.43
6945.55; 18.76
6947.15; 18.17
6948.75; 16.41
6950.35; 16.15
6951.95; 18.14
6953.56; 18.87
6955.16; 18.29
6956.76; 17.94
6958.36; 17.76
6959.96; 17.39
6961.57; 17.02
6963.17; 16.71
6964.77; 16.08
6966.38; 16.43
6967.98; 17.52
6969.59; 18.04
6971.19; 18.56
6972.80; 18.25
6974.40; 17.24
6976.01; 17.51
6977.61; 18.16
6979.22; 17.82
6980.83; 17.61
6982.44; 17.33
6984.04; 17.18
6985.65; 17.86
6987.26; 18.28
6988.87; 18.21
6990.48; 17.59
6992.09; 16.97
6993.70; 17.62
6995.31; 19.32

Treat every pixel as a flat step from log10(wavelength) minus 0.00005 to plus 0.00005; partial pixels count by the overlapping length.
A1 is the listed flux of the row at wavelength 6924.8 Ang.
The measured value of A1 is 15.5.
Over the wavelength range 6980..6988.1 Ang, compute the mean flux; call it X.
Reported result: 17.7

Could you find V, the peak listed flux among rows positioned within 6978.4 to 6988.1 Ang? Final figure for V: 18.28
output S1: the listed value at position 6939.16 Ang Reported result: 16.66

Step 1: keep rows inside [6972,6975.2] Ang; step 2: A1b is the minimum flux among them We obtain 17.24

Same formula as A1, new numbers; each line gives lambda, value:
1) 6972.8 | 18.25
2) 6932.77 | 18.3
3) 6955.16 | 18.29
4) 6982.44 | 17.33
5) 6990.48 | 17.59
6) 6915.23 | 16.71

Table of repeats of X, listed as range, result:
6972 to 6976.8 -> 17.7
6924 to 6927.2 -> 15.9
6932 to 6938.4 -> 18.5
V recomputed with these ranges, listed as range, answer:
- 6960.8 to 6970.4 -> 18.04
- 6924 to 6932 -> 18.29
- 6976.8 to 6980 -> 18.16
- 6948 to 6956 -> 18.87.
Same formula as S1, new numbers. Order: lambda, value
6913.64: 15.13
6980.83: 17.61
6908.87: 15.48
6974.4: 17.24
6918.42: 17.58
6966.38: 16.43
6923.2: 15.09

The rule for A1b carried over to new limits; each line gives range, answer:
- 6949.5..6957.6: 16.15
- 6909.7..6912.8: 14.25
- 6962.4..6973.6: 16.08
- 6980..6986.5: 17.18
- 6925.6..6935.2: 16.19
